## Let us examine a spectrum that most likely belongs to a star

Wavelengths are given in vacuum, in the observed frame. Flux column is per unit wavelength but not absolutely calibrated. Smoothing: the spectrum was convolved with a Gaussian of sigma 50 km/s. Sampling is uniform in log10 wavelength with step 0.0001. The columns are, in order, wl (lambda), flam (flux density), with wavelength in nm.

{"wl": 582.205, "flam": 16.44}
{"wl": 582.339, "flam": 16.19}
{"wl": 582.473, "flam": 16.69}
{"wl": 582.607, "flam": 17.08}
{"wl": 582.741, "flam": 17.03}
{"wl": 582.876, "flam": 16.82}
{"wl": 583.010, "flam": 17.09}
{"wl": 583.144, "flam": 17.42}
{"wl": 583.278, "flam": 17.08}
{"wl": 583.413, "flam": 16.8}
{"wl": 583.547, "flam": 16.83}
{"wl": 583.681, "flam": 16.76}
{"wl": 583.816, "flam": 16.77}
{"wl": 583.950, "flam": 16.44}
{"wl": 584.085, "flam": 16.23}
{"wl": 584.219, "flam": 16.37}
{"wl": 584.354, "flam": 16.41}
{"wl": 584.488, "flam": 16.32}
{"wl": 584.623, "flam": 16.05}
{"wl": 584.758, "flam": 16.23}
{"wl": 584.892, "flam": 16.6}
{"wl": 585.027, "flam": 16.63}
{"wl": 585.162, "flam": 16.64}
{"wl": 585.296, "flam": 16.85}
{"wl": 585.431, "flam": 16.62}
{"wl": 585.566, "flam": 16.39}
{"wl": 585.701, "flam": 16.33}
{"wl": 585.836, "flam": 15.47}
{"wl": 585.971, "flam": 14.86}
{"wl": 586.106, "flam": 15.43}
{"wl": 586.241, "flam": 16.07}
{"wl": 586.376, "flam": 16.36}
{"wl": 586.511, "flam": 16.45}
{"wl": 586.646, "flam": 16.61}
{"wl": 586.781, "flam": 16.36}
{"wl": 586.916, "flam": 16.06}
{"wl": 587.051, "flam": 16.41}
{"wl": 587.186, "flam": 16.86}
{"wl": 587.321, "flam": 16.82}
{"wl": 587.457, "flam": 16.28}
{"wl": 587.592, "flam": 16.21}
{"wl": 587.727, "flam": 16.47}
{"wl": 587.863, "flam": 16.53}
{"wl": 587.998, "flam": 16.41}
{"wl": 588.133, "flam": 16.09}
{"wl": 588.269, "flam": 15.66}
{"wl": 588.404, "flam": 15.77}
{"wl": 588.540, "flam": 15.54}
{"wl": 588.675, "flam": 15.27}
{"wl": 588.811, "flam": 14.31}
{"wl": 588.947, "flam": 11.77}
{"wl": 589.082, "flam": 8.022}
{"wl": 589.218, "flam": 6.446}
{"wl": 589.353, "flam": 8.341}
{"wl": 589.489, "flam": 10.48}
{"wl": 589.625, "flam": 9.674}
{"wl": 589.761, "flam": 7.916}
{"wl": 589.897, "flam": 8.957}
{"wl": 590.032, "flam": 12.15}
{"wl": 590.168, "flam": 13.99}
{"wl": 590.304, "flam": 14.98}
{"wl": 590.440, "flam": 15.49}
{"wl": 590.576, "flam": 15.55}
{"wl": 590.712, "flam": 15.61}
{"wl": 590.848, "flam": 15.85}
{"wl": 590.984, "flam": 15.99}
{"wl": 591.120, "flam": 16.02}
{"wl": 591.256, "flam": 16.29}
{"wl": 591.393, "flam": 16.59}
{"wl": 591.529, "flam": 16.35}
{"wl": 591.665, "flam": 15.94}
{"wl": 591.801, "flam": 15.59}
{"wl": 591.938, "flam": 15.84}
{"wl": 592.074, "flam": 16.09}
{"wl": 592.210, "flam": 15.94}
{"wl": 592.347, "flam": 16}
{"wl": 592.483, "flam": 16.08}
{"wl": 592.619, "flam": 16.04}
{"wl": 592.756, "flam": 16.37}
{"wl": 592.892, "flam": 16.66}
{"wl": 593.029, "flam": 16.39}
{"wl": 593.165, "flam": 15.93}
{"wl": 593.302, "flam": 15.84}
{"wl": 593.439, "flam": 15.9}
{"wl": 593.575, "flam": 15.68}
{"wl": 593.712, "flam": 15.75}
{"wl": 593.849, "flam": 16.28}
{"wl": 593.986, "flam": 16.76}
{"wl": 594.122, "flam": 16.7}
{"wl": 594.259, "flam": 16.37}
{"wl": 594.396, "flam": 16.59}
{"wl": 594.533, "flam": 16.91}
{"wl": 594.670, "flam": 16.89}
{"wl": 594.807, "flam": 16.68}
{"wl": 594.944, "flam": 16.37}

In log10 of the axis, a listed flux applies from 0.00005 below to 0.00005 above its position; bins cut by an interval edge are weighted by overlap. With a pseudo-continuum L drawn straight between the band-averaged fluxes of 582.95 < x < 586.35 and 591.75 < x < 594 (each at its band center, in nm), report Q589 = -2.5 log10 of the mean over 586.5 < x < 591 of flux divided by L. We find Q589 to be 0.153 mag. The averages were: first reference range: 16.4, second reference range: 16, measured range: 14.1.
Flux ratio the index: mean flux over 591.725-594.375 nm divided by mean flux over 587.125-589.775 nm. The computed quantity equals 1.2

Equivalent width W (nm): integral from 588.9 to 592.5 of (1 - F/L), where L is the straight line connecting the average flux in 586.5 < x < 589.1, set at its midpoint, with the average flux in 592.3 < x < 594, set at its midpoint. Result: 0.52 nm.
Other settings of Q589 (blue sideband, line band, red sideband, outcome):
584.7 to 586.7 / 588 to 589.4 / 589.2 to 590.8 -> 0.03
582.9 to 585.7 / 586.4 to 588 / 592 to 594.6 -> 0.00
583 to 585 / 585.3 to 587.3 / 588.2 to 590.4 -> -0.12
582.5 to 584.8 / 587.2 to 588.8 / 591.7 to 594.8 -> 0.03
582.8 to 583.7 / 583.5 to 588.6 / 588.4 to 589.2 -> -0.10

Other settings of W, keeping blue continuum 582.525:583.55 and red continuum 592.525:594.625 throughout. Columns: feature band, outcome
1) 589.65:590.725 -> 0.241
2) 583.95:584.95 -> 0.036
